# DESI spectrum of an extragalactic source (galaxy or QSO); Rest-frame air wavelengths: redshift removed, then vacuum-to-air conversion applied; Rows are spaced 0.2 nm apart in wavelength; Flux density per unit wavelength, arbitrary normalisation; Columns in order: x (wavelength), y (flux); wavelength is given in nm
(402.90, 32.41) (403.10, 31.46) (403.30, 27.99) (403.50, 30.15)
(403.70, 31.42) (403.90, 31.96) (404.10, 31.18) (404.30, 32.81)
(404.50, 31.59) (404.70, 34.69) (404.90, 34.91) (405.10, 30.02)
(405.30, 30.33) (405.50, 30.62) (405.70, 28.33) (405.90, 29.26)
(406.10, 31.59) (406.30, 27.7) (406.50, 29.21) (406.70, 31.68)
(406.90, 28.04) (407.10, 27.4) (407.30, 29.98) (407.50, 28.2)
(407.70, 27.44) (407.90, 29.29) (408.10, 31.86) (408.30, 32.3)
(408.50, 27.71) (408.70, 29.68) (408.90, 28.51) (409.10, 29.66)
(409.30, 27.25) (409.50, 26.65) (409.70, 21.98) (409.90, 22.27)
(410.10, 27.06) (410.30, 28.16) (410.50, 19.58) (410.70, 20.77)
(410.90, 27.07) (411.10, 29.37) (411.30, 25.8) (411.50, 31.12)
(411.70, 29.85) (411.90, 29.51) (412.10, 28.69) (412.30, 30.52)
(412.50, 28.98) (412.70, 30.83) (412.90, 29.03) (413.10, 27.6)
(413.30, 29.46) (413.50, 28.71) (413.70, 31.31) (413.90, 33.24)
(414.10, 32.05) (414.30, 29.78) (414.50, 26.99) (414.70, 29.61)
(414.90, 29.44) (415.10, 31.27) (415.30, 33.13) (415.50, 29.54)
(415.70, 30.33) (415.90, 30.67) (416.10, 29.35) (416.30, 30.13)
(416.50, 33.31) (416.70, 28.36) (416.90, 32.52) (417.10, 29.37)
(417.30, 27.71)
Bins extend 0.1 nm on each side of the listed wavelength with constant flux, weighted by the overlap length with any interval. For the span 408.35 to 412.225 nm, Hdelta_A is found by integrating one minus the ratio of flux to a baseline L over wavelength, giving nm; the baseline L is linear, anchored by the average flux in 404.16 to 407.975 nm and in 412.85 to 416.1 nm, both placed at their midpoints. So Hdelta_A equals 0.41 nm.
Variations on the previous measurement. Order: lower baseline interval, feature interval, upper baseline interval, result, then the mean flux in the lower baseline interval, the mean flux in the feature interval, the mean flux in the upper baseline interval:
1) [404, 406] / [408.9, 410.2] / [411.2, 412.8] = 0.18 nm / 31.4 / 26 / 29.4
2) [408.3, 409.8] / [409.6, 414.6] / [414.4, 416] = 0.16 nm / 27.7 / 28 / 30.1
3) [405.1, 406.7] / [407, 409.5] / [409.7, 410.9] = -0.24 nm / 29.7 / 29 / 23.7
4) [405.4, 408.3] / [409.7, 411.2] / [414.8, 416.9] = 0.26 nm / 29.4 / 24.7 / 30.6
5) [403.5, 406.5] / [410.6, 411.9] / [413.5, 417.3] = 0.14 nm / 31.1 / 27.5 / 30.5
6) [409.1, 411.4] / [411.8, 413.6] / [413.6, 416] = -0.07 nm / 25.3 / 29.3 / 30.6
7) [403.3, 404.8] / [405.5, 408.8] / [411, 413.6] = 0.15 nm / 31.7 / 29.4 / 29.2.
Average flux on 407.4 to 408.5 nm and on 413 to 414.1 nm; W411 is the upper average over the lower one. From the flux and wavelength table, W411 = 1.02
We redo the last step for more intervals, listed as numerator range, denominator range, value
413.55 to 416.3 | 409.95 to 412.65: 1.11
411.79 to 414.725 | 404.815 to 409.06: 1.00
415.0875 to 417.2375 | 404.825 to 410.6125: 1.08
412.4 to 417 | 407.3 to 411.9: 1.10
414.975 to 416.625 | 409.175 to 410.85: 1.27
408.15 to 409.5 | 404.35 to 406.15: 0.93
